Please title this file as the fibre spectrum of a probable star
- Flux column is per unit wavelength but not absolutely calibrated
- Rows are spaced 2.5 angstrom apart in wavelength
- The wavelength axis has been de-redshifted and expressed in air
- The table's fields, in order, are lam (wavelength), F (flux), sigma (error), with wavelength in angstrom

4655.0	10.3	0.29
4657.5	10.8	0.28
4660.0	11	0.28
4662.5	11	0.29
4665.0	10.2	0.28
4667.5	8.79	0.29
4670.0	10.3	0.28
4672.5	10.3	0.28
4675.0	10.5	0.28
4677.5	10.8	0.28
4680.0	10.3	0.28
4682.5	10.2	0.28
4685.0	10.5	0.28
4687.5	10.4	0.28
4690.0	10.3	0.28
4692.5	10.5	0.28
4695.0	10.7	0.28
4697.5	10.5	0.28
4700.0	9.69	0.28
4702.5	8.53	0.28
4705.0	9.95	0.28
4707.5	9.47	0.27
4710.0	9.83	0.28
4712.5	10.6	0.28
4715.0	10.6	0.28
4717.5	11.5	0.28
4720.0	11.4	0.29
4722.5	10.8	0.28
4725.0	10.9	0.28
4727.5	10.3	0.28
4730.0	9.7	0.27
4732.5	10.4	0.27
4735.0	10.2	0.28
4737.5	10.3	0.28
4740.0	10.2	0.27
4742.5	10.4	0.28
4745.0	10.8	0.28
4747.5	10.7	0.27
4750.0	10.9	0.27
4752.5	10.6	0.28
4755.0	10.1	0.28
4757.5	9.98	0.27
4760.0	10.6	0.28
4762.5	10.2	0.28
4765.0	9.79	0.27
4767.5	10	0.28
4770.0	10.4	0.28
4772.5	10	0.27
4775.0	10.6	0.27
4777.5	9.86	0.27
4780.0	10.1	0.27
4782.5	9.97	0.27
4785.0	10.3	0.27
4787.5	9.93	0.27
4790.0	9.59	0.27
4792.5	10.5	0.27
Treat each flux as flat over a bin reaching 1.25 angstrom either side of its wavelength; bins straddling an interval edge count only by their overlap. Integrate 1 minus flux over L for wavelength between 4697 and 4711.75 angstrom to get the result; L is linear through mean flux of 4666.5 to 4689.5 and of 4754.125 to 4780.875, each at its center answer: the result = 0.8 angstrom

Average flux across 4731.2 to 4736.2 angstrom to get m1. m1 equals 10.3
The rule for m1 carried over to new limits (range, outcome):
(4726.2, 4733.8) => 10.1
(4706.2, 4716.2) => 10.1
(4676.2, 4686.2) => 10.4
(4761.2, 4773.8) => 10.1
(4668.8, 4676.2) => 10.4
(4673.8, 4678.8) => 10.6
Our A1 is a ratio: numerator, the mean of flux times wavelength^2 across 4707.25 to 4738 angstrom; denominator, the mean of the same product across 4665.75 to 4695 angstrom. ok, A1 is 1.04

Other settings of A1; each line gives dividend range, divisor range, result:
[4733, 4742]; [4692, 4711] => 1.06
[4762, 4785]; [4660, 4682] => 1.02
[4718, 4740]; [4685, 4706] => 1.06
